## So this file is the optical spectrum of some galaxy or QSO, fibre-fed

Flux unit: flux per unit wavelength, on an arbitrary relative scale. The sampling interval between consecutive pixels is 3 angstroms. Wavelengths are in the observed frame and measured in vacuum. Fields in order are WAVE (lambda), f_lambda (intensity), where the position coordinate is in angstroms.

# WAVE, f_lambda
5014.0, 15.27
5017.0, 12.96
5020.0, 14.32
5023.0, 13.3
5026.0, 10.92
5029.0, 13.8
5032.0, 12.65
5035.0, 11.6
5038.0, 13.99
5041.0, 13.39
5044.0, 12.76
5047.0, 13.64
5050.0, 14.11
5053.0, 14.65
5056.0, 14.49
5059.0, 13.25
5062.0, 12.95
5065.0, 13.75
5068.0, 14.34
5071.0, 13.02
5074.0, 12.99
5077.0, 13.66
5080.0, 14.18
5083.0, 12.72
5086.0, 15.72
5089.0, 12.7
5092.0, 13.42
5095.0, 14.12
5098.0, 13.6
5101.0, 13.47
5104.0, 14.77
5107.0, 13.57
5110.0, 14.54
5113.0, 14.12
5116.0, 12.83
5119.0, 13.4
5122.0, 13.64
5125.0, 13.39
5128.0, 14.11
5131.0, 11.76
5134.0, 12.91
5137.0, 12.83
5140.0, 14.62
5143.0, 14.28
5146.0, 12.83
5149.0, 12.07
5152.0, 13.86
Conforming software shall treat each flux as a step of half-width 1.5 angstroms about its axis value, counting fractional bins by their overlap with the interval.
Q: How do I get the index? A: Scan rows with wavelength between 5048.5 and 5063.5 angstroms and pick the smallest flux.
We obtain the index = 12.95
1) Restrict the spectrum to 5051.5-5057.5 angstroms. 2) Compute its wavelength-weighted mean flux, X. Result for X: 14.6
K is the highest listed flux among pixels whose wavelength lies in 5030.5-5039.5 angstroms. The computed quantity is 13.99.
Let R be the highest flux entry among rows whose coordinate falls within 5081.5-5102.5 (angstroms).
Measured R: 15.72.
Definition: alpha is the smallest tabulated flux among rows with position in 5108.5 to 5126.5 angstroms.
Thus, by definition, 12.83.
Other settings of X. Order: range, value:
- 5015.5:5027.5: 12.9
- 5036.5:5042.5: 13.7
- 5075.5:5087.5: 14.1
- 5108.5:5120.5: 13.7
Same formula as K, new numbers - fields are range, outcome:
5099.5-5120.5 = 14.77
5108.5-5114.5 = 14.54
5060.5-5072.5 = 14.34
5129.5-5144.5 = 14.62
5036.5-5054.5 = 14.65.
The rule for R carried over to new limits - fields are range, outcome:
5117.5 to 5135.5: 14.11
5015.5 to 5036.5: 14.32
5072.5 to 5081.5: 14.18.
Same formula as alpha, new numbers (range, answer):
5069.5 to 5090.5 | 12.7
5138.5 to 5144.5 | 14.28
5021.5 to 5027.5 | 10.92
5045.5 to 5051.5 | 13.64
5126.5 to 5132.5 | 11.76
